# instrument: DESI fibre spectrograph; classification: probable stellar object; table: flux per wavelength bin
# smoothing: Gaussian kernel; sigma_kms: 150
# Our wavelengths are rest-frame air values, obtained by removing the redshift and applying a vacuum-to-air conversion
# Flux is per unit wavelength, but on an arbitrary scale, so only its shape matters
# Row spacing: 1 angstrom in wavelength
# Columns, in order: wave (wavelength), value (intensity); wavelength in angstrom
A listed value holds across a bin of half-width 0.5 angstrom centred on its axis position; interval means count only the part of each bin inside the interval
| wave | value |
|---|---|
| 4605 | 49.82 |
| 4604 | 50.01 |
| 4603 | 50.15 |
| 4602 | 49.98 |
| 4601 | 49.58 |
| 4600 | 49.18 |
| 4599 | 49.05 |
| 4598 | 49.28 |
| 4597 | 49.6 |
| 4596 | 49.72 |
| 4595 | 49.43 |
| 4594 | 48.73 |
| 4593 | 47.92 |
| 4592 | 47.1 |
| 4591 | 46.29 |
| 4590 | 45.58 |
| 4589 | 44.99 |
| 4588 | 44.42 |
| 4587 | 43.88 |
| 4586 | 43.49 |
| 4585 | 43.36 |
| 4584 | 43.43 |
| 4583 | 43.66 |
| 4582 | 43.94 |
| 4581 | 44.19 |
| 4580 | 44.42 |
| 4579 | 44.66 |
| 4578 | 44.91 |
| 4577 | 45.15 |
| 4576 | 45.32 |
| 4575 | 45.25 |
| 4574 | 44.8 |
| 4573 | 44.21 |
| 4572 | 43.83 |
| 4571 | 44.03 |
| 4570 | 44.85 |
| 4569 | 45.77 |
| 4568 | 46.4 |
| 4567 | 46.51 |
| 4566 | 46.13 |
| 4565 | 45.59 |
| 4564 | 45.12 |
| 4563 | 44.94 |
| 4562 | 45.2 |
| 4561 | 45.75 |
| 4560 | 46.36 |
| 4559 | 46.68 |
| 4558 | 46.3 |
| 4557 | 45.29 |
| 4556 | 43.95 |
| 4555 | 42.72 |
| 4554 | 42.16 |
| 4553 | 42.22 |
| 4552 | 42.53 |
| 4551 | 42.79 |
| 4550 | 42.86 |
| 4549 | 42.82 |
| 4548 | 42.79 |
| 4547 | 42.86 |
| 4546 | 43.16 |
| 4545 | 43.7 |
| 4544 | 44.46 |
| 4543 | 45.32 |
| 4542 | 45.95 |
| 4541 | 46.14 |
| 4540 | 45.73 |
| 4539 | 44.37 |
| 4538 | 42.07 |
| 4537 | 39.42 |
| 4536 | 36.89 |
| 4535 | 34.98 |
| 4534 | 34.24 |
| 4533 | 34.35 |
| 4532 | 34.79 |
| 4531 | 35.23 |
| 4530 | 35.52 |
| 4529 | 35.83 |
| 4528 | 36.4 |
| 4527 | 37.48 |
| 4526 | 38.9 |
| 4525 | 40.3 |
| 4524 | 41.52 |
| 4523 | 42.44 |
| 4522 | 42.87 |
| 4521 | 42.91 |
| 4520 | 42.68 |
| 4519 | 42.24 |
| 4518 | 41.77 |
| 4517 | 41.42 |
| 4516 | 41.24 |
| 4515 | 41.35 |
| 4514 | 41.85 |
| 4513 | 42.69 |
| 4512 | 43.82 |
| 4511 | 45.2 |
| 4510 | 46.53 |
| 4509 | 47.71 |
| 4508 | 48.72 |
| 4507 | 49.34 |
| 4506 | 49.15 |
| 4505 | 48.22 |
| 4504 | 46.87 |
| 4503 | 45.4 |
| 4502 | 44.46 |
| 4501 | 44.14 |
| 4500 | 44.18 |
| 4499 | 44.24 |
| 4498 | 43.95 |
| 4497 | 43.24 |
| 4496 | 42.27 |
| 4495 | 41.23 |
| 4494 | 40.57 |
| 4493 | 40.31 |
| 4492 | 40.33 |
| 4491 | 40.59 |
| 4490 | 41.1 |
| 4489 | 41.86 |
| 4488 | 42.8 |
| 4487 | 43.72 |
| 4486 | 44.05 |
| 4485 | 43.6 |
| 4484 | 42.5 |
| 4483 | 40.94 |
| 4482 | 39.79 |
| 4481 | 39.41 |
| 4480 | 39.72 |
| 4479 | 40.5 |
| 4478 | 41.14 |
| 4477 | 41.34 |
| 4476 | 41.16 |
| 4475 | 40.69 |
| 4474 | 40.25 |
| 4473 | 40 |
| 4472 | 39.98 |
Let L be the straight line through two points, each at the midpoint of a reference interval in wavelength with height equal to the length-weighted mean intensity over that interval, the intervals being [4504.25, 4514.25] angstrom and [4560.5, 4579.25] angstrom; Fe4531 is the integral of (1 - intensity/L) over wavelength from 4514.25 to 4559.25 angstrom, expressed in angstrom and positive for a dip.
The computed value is 4.4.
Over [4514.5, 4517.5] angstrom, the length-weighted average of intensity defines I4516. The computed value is 41.3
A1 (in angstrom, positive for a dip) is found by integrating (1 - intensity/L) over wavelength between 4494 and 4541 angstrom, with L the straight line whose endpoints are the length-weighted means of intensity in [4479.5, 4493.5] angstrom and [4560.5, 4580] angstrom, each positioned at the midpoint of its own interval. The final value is 0.9 angstrom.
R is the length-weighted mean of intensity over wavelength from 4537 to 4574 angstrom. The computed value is 44.4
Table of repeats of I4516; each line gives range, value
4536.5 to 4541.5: 43.5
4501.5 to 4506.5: 46.8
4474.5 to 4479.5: 41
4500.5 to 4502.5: 44.3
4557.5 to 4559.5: 46.5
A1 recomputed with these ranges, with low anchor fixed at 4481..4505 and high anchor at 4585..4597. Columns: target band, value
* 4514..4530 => 1.2 angstrom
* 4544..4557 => 0.6 angstrom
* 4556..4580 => 0.2 angstrom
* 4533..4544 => 0.8 angstrom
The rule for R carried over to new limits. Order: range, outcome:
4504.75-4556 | 42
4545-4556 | 42.8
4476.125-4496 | 41.4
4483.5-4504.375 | 42.9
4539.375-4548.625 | 44.4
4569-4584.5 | 44.5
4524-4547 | 39.9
